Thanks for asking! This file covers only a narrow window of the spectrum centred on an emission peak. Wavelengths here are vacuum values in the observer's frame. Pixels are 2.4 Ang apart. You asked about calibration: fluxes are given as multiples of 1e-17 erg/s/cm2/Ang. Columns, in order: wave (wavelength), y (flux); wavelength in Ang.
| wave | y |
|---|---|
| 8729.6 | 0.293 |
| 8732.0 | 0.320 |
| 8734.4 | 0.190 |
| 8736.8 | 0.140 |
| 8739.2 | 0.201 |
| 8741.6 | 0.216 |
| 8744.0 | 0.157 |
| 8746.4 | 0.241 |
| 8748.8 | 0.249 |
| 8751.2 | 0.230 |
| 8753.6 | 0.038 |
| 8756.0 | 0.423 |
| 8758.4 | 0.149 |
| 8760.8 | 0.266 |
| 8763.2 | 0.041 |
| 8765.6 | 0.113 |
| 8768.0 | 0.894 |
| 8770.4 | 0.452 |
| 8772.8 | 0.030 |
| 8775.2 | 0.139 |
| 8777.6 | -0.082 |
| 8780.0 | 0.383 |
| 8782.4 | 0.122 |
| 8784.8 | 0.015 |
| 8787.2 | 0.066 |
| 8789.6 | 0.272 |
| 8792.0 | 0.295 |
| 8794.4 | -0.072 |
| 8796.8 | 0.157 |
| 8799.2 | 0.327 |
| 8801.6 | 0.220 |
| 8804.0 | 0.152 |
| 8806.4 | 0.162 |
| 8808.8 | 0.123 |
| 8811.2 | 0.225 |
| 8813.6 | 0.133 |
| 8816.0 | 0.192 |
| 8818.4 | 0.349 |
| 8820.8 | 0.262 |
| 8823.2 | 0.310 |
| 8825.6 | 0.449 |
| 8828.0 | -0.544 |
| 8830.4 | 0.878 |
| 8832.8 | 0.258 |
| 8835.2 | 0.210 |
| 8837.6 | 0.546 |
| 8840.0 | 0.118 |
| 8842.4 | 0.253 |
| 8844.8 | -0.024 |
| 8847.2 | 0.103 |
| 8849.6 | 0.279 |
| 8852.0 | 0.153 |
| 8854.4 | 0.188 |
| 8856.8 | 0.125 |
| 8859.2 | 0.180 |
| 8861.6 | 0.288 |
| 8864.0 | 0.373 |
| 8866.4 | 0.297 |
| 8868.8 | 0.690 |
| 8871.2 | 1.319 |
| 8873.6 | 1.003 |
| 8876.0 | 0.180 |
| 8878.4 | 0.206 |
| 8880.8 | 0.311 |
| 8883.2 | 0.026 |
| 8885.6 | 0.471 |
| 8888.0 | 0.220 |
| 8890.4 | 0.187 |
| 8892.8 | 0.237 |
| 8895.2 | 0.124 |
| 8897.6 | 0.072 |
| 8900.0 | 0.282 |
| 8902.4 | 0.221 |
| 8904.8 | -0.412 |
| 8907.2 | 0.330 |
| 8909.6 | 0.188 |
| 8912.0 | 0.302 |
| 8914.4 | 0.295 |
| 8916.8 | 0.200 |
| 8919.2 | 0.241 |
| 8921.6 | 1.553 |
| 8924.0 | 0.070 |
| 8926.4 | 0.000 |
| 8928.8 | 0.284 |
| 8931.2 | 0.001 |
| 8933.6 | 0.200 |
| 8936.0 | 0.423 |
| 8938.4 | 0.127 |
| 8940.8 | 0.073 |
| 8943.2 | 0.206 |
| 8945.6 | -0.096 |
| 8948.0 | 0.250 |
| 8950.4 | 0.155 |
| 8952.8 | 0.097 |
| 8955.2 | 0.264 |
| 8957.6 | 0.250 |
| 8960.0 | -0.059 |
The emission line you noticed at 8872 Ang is H-beta 4861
